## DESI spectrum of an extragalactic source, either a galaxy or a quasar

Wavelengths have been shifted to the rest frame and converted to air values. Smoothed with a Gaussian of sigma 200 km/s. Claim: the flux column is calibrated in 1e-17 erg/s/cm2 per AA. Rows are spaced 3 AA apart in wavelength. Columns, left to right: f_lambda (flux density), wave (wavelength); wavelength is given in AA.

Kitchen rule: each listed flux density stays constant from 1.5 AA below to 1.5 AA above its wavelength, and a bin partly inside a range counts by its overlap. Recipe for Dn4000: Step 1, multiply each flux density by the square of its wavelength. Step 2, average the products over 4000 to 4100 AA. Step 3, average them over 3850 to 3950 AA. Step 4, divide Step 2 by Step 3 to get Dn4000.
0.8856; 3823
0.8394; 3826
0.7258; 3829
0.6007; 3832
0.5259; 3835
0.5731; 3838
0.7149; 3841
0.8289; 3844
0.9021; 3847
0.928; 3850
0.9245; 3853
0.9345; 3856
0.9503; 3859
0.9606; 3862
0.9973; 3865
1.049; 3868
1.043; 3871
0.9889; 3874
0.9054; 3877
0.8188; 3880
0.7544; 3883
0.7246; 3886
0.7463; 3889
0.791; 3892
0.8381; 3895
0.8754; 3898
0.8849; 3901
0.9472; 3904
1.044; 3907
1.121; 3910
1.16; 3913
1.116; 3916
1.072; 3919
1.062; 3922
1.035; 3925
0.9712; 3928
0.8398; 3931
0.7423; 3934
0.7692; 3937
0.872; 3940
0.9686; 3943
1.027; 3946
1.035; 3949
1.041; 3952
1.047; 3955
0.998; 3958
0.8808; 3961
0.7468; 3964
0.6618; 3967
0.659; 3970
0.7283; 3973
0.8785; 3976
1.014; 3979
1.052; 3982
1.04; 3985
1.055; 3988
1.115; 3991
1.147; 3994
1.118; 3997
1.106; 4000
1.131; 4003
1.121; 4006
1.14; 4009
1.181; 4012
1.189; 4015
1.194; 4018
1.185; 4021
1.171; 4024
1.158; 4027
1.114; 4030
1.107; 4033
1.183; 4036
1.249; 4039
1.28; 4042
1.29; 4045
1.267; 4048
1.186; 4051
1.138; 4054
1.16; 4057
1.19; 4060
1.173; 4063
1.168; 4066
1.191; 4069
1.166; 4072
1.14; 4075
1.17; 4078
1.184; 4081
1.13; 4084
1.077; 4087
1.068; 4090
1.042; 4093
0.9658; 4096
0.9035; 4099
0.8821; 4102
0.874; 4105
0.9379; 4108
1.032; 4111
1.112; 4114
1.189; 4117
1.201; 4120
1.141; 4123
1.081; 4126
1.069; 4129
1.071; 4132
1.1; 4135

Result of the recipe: 1.32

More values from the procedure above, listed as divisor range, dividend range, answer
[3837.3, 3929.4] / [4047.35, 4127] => 1.31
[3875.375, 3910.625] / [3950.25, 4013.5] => 1.20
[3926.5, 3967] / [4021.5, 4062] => 1.37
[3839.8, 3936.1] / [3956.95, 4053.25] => 1.23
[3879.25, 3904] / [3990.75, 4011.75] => 1.47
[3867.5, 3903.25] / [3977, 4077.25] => 1.43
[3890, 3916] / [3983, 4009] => 1.20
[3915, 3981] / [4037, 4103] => 1.32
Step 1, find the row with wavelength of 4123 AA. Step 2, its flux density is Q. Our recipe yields 1.141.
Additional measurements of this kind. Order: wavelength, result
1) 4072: 1.166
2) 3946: 1.027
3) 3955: 1.047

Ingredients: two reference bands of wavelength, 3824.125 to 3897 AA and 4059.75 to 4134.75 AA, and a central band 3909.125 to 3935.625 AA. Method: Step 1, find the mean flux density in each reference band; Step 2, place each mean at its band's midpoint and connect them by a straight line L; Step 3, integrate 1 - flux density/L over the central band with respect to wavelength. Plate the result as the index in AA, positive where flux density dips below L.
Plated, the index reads -3.2 AA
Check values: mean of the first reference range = 0.837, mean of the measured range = 1.01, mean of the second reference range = 1.08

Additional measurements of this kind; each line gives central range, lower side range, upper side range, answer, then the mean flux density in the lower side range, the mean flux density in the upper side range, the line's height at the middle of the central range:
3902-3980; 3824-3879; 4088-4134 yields -1.9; 0.855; 1.04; 0.919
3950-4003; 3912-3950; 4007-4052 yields 5.5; 0.971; 1.19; 1.07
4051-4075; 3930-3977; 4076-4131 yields -3.8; 0.869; 1.06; 1.01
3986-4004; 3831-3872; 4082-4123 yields -2.8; 0.853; 1.04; 0.959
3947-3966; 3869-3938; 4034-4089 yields 1.1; 0.926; 1.18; 1.01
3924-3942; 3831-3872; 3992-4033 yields 2.4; 0.853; 1.15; 1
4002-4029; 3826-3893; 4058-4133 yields -4.3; 0.836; 1.09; 1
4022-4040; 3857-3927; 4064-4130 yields -2.1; 0.952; 1.08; 1.04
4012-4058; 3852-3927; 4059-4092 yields -3.6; 0.95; 1.15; 1.11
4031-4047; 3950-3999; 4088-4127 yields -3.7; 0.951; 1.03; 0.991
